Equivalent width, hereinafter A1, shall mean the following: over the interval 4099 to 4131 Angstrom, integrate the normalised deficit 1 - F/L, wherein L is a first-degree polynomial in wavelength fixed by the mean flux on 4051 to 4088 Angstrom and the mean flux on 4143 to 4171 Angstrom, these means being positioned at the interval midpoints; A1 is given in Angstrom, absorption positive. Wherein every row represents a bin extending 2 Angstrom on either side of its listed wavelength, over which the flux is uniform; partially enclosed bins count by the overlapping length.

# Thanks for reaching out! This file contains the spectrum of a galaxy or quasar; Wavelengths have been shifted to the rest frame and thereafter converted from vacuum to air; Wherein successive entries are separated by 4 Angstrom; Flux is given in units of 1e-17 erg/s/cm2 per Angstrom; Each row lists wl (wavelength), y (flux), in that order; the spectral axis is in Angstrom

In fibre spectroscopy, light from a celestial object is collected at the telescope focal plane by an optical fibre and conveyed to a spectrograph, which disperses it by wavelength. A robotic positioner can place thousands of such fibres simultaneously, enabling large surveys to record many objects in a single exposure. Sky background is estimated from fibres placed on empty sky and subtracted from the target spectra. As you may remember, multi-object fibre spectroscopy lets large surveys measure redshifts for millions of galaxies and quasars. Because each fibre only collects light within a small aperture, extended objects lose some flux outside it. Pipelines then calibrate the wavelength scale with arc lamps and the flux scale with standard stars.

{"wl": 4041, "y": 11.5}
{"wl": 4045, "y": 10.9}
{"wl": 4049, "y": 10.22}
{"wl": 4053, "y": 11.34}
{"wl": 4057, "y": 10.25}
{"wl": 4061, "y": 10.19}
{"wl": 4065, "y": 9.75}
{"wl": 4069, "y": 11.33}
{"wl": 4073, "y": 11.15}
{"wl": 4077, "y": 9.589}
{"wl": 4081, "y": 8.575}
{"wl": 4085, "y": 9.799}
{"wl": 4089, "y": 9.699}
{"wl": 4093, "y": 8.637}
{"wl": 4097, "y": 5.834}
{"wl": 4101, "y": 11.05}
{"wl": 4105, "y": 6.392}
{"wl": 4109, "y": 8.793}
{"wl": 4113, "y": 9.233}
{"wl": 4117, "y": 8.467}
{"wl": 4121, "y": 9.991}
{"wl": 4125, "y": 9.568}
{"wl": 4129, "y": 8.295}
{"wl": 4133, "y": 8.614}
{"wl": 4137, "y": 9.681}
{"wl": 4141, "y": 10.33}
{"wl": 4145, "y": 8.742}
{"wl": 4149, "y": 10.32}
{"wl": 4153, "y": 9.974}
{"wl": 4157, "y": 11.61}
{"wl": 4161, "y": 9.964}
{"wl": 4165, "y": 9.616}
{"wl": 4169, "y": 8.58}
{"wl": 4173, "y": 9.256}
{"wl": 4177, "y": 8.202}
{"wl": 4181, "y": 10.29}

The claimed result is 3.3 Angstrom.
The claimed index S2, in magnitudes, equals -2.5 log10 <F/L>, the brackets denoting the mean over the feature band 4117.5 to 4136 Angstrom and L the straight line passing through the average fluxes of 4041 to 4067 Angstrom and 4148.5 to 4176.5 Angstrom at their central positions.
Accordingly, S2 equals 0.11 mag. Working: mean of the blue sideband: 10.5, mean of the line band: 9.09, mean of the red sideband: 9.79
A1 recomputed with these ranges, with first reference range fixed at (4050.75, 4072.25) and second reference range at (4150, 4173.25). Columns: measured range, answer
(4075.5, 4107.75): 5.3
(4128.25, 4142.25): 1.1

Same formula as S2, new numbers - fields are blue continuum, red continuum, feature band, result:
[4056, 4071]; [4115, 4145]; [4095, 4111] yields 0.21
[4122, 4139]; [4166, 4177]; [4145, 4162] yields -0.15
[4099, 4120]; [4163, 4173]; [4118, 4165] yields -0.08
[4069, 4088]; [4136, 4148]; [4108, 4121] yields 0.09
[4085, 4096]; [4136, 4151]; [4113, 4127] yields 0.01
